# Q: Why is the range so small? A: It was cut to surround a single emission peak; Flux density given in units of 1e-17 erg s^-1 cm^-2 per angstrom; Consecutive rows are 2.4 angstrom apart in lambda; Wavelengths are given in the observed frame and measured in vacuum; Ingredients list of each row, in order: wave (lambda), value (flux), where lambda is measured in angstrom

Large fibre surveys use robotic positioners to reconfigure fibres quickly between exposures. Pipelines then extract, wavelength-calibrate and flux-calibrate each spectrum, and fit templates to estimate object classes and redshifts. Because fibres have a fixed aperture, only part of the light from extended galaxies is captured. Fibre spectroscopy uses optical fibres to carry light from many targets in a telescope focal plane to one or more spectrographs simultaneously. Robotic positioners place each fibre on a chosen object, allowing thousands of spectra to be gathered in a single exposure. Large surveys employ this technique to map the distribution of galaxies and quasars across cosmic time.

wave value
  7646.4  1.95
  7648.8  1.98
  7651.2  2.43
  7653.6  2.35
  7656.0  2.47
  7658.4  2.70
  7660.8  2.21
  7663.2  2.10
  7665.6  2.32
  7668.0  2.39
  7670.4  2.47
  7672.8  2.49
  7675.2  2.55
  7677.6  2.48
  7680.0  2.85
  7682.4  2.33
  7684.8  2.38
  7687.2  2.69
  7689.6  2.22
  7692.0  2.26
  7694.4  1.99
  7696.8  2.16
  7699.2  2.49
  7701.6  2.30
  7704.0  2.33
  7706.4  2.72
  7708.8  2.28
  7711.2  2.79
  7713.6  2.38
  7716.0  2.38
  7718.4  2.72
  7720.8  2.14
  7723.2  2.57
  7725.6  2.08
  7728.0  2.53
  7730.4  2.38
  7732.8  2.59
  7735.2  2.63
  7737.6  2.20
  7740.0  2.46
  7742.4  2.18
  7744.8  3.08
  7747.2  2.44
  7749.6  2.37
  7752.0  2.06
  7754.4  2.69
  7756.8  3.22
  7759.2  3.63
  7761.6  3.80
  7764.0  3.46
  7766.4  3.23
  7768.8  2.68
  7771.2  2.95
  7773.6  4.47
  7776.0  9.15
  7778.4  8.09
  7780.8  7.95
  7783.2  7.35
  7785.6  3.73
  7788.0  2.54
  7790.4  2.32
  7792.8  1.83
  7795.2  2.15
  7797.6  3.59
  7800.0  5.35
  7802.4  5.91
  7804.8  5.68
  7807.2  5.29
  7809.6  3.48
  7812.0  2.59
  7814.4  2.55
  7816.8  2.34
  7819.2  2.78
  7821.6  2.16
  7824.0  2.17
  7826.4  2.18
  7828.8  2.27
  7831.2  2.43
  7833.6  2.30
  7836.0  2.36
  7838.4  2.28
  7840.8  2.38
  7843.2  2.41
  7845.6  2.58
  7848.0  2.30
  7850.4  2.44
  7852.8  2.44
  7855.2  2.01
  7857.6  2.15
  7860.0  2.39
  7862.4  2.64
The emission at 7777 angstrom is H-alpha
